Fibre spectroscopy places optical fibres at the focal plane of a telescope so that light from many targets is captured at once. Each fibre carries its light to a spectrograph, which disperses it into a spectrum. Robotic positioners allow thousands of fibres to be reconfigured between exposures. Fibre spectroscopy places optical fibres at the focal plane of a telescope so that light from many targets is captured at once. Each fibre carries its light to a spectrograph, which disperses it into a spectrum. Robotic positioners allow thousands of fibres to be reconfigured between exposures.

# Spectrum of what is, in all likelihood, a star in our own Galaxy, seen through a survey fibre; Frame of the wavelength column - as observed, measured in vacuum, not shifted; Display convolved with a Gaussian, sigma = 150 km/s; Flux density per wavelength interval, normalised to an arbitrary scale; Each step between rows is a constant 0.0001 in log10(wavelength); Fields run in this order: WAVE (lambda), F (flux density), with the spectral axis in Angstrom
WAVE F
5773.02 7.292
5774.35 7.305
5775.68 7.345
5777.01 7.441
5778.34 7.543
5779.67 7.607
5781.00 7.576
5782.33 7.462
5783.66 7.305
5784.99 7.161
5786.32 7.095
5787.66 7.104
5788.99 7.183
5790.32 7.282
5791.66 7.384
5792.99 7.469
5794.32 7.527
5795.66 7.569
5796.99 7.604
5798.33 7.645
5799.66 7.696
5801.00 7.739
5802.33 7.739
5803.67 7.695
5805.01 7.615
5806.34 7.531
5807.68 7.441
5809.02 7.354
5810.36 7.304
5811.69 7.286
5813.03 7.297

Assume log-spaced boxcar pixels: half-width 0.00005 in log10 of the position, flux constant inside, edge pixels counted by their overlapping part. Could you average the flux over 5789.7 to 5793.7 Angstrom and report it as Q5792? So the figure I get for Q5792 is 7.38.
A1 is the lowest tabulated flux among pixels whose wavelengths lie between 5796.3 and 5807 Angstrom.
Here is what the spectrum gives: 7.531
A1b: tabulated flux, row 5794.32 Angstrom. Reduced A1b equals 7.527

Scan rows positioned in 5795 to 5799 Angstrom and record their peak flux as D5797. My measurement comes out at 7.645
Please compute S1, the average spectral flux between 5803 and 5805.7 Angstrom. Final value 7.66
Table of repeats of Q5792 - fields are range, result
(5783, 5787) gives 7.18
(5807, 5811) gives 7.35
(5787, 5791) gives 7.19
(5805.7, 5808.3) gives 7.48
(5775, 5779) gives 7.44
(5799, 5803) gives 7.72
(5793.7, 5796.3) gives 7.53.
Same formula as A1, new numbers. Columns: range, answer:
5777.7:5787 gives 7.095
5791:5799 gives 7.384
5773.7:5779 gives 7.305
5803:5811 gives 7.304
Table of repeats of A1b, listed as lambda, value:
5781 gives 7.576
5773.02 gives 7.292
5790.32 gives 7.282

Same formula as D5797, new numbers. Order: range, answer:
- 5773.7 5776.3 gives 7.345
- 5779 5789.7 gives 7.607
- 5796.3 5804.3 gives 7.739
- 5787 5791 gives 7.282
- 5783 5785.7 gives 7.305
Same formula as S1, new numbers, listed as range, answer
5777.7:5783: 7.55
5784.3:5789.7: 7.14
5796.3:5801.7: 7.68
